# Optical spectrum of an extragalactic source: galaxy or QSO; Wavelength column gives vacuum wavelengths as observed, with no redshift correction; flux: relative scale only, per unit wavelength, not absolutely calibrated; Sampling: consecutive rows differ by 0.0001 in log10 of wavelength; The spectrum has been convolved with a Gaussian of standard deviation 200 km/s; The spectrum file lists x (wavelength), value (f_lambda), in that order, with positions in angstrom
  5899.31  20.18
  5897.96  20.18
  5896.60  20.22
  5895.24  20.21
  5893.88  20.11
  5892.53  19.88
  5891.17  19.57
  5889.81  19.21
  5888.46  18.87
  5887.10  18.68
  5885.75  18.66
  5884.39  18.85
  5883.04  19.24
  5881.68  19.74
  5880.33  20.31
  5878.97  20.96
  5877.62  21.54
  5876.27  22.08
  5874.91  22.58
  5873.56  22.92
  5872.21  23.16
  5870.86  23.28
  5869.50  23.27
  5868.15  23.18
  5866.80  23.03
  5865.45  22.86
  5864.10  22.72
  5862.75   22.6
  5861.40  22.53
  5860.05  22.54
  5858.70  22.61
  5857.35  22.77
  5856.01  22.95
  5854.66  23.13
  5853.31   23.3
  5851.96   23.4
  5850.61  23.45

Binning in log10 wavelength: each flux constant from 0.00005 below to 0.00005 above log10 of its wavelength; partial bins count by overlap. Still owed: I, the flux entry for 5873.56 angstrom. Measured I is 22.92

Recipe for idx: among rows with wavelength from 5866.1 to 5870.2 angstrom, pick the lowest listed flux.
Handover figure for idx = 23.03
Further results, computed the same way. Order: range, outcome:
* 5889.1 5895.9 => 19.21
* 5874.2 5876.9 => 22.08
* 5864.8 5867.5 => 22.86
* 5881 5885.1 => 18.85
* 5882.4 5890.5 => 18.66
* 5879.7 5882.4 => 19.74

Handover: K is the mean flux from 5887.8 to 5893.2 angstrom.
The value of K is 19.4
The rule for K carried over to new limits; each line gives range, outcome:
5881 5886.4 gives 19.1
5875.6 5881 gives 21.2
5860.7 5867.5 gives 22.8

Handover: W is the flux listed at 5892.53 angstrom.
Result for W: 19.88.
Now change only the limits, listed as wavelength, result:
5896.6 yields 20.22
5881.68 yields 19.74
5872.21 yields 23.16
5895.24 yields 20.21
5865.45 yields 22.86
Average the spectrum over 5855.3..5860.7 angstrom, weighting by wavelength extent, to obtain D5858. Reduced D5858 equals 22.7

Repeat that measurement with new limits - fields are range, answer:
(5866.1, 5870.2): 23.1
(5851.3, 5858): 23.1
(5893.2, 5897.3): 20.2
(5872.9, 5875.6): 22.7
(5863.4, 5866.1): 22.8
